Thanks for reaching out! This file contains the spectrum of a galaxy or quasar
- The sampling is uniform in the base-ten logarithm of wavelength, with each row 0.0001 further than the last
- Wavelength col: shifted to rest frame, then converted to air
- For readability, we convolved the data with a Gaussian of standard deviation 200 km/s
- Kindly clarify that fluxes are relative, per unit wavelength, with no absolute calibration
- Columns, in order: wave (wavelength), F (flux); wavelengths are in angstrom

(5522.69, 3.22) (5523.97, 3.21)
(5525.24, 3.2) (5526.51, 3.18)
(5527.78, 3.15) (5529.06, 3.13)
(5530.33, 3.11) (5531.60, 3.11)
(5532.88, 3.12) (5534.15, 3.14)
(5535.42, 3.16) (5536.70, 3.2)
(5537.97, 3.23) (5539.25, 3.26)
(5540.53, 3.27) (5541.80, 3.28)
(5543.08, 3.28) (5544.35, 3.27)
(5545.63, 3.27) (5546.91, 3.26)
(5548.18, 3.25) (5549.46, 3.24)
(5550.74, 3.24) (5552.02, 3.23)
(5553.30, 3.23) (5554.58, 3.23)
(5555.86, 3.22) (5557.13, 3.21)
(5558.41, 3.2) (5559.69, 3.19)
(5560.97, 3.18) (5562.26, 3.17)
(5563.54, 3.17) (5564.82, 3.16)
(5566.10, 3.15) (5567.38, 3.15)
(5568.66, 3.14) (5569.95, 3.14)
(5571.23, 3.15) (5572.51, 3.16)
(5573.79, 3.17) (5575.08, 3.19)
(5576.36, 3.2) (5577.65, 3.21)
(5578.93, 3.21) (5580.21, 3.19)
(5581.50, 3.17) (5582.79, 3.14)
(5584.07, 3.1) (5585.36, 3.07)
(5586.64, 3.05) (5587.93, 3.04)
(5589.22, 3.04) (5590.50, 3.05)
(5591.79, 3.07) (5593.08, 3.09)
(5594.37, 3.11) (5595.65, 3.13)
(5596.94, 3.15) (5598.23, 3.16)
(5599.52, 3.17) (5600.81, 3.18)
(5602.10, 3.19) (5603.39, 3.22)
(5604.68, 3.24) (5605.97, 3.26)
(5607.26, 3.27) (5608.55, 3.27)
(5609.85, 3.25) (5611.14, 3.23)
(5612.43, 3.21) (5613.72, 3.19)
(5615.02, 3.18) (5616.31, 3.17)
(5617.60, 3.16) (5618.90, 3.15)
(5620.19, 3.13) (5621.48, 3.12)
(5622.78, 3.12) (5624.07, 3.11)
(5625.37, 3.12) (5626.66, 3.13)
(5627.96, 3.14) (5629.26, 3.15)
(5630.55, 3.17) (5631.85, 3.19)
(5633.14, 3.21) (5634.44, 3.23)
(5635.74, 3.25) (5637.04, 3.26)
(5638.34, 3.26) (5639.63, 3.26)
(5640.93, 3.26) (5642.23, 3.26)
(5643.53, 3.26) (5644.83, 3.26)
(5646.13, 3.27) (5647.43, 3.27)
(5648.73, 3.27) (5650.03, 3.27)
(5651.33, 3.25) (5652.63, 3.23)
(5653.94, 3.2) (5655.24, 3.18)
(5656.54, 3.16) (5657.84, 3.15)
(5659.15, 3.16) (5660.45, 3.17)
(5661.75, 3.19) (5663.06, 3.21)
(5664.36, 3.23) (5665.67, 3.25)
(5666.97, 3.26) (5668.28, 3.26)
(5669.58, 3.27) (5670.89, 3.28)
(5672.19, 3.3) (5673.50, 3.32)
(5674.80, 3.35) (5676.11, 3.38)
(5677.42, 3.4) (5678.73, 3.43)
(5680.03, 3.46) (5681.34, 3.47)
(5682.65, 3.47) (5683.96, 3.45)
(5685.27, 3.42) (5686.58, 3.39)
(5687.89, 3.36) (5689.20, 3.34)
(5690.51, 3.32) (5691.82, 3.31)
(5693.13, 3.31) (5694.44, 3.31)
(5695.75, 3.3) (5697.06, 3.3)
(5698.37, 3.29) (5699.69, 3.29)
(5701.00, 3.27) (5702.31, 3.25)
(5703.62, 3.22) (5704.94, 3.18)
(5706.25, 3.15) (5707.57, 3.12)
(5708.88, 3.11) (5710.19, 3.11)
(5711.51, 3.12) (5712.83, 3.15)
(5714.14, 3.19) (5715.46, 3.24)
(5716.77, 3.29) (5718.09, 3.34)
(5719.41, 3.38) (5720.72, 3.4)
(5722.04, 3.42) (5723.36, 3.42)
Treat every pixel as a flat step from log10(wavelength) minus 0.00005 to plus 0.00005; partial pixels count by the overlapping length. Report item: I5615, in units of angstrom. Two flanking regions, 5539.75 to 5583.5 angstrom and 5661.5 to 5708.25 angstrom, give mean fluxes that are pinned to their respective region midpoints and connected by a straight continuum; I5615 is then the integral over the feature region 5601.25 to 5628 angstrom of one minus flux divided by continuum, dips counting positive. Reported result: 0.5 angstrom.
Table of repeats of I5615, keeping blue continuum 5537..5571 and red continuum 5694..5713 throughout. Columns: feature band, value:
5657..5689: -1.05 angstrom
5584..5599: 0.59 angstrom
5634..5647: -0.18 angstrom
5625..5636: 0.13 angstrom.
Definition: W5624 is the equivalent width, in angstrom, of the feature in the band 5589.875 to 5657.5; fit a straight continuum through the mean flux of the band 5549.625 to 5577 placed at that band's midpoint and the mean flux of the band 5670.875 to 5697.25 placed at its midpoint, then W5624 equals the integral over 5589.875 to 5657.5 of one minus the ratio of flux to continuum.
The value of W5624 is 1.7 angstrom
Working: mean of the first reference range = 3.19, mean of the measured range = 3.19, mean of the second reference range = 3.37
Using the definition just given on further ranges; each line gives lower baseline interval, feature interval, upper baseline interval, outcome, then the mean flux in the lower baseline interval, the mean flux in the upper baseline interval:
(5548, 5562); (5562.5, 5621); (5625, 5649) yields 1.1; 3.22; 3.22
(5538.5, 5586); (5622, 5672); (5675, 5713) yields 0.7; 3.2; 3.3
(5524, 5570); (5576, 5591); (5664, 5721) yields 0.5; 3.2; 3.3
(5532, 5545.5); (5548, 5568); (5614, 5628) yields 0.0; 3.22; 3.14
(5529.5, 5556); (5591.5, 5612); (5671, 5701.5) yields 0.5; 3.22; 3.36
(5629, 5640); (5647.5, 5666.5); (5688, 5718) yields 0.1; 3.22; 3.24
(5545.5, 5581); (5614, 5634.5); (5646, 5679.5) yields 0.5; 3.2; 3.26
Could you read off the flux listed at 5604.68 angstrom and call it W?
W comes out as 3.24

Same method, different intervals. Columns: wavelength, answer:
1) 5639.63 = 3.26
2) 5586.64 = 3.05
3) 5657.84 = 3.15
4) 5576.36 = 3.2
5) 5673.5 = 3.32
